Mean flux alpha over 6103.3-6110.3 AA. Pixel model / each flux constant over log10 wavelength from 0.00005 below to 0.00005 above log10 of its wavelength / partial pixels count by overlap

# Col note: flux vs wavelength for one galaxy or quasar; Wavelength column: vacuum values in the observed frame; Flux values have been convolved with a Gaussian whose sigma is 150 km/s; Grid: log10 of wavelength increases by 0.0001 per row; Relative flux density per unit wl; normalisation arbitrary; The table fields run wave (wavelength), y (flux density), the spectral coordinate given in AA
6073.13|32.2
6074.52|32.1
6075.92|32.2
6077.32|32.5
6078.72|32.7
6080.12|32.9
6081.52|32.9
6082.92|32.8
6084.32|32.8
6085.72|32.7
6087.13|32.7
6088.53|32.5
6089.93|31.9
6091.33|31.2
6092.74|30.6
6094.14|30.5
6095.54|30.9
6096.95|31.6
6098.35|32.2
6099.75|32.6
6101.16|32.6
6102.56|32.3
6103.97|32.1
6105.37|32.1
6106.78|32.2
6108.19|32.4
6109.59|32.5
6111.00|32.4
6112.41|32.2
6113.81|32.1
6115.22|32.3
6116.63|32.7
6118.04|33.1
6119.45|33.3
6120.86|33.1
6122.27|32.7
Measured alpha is 32.3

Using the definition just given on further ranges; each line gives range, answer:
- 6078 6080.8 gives 32.8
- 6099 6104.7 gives 32.4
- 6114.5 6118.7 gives 32.7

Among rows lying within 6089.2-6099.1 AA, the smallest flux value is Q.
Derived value 30.5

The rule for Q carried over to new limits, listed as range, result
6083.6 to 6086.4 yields 32.7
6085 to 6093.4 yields 30.6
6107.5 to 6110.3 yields 32.4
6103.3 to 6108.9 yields 32.1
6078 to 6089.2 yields 32.5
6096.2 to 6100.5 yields 31.6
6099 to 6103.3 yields 32.3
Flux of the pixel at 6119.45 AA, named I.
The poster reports 33.3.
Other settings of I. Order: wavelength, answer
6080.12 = 32.9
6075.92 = 32.2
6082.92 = 32.8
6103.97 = 32.1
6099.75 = 32.6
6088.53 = 32.5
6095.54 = 30.9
